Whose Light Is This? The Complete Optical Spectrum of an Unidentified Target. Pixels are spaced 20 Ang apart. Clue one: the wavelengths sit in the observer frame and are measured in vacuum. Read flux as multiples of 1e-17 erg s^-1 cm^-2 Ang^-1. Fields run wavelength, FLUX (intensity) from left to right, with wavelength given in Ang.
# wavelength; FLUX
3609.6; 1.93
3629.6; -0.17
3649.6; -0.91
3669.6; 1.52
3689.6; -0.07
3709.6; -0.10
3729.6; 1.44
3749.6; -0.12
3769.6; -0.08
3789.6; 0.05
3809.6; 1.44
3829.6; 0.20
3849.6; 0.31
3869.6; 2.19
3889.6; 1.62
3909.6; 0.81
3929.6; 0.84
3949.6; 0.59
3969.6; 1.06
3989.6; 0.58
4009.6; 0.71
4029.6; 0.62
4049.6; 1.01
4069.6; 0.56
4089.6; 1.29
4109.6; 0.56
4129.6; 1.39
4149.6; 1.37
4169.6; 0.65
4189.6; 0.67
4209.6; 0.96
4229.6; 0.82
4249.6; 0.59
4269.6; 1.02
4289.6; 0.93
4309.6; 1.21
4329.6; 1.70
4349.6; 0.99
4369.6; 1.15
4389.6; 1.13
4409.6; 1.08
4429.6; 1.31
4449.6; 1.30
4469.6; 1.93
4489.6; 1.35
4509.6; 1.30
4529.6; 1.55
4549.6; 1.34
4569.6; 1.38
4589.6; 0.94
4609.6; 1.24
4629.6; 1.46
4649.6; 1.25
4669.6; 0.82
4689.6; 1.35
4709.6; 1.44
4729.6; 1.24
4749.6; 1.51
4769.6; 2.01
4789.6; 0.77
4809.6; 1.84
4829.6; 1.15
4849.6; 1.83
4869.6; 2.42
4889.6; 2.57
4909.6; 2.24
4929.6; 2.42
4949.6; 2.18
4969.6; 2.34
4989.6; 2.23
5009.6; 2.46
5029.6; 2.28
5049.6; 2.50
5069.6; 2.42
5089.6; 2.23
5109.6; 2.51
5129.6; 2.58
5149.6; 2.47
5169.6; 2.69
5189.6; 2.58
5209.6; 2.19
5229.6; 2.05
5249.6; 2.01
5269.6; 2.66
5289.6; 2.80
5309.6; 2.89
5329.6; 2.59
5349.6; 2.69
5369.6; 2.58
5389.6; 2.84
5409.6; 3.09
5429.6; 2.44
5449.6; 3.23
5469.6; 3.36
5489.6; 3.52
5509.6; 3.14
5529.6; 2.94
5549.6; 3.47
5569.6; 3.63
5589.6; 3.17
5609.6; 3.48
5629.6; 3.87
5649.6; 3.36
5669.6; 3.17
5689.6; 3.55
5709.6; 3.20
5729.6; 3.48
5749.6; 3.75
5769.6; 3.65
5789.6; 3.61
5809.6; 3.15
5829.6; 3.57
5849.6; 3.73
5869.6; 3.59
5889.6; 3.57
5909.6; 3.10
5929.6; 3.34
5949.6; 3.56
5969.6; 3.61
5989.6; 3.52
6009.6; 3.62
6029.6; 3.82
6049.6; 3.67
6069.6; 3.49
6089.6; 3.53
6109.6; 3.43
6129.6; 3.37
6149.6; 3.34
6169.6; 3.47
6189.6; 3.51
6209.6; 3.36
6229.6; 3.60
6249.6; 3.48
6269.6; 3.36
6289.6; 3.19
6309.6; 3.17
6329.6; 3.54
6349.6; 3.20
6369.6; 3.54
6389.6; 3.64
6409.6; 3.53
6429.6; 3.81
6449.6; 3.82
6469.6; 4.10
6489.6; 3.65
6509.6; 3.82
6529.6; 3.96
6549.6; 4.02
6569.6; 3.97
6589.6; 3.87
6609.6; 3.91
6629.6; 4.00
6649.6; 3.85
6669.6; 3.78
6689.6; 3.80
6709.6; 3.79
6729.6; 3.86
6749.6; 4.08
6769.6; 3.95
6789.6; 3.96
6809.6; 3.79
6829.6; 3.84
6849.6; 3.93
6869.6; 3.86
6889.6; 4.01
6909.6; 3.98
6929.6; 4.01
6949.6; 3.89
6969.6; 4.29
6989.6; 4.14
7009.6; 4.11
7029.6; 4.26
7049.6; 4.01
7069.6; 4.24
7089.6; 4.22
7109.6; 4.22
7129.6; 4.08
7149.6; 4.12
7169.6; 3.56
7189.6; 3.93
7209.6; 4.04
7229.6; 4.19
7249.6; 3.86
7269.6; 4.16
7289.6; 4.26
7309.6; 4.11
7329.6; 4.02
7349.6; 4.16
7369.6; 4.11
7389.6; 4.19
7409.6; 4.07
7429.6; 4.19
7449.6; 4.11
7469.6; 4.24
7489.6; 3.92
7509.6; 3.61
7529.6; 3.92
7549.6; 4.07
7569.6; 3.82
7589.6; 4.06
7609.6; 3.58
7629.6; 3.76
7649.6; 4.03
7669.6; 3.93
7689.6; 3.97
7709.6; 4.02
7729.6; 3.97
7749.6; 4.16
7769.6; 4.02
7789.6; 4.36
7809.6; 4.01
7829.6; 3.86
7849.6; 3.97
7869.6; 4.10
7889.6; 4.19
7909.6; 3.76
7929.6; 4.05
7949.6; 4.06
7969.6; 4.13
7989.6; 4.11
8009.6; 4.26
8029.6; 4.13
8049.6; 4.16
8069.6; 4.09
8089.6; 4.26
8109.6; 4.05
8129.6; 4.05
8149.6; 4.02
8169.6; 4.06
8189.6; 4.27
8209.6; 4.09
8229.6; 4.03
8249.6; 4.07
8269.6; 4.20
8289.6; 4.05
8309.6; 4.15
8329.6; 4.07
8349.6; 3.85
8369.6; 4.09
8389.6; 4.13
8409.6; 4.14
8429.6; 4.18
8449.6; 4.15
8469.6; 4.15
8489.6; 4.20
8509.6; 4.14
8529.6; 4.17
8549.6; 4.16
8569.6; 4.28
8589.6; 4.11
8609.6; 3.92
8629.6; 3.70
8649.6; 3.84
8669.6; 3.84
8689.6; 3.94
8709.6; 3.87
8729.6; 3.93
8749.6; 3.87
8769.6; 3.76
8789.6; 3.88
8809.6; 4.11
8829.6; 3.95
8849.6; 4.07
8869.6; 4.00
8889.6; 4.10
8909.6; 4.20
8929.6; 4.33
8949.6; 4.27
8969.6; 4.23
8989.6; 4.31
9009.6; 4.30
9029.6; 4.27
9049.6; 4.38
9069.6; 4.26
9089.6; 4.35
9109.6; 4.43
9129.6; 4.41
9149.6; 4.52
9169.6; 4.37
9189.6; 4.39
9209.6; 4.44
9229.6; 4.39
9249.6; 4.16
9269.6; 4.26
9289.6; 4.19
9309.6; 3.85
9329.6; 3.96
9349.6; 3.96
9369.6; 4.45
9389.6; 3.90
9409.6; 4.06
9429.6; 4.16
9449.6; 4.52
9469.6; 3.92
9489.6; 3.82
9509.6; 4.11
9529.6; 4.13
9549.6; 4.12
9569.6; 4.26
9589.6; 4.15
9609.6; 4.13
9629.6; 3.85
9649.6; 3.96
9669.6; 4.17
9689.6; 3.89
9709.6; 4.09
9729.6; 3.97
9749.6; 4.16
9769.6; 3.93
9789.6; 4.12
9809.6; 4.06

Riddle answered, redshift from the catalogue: 0.217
